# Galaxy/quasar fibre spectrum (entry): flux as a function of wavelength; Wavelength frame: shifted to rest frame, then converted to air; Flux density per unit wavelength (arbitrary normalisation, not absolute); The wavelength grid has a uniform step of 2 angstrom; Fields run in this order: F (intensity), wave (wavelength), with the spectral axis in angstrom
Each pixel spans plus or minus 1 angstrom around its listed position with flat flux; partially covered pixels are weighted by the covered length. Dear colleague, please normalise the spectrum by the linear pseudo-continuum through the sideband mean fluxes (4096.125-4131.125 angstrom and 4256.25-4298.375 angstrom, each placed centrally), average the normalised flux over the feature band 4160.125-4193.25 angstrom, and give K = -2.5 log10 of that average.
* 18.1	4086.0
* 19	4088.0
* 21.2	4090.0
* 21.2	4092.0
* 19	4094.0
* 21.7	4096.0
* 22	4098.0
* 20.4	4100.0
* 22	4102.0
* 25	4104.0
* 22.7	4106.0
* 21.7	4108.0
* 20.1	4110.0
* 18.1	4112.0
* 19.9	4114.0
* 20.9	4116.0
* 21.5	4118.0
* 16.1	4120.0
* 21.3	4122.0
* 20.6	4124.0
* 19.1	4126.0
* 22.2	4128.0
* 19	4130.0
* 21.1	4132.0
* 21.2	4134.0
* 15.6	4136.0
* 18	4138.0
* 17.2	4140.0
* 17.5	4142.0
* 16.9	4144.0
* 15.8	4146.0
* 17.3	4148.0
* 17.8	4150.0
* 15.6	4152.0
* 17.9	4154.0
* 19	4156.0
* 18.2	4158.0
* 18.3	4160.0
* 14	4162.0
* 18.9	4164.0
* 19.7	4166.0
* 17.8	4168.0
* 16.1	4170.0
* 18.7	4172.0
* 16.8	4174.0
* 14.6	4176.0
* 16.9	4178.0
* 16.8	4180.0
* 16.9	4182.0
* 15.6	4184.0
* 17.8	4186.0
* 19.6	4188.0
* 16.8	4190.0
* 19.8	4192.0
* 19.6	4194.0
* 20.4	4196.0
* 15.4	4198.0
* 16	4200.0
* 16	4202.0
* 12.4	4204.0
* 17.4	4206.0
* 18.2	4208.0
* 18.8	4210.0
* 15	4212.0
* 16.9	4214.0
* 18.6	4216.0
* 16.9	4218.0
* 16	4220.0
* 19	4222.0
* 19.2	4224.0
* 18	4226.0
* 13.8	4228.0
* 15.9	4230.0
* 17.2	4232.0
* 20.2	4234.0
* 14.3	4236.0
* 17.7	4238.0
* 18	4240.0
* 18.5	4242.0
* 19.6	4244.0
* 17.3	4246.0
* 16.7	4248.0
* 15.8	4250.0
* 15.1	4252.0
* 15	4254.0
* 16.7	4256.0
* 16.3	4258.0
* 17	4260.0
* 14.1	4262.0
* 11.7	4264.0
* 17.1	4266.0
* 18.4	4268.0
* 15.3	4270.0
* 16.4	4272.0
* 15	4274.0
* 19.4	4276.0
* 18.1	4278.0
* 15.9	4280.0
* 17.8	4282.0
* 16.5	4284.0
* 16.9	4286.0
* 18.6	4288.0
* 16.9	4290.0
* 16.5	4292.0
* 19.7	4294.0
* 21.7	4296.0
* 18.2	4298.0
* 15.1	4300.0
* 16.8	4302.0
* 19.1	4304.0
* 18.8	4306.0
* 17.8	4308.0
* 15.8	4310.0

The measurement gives 0.117 mag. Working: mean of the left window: 20.8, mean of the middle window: 17.3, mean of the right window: 17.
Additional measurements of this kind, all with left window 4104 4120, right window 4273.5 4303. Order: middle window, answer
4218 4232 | 0.10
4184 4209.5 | 0.11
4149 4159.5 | 0.13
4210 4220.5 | 0.12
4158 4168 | 0.12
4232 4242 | 0.05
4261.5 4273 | 0.15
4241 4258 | 0.09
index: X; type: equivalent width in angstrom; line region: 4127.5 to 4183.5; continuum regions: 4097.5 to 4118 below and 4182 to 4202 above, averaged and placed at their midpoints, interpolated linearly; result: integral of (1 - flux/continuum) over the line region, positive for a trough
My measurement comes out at 4.7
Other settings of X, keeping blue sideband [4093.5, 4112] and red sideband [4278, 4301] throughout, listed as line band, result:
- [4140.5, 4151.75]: 2.0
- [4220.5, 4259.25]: 3.4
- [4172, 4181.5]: 1.6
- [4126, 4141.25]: 1.3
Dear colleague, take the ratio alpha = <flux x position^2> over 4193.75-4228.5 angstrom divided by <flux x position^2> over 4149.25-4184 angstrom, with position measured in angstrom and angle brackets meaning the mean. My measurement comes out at 1.0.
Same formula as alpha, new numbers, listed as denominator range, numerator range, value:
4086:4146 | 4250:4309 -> 0.92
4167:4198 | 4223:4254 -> 1.00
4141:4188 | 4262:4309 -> 1.06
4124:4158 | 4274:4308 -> 1.05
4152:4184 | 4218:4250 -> 1.04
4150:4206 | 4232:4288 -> 1.01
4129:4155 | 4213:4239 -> 1.01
